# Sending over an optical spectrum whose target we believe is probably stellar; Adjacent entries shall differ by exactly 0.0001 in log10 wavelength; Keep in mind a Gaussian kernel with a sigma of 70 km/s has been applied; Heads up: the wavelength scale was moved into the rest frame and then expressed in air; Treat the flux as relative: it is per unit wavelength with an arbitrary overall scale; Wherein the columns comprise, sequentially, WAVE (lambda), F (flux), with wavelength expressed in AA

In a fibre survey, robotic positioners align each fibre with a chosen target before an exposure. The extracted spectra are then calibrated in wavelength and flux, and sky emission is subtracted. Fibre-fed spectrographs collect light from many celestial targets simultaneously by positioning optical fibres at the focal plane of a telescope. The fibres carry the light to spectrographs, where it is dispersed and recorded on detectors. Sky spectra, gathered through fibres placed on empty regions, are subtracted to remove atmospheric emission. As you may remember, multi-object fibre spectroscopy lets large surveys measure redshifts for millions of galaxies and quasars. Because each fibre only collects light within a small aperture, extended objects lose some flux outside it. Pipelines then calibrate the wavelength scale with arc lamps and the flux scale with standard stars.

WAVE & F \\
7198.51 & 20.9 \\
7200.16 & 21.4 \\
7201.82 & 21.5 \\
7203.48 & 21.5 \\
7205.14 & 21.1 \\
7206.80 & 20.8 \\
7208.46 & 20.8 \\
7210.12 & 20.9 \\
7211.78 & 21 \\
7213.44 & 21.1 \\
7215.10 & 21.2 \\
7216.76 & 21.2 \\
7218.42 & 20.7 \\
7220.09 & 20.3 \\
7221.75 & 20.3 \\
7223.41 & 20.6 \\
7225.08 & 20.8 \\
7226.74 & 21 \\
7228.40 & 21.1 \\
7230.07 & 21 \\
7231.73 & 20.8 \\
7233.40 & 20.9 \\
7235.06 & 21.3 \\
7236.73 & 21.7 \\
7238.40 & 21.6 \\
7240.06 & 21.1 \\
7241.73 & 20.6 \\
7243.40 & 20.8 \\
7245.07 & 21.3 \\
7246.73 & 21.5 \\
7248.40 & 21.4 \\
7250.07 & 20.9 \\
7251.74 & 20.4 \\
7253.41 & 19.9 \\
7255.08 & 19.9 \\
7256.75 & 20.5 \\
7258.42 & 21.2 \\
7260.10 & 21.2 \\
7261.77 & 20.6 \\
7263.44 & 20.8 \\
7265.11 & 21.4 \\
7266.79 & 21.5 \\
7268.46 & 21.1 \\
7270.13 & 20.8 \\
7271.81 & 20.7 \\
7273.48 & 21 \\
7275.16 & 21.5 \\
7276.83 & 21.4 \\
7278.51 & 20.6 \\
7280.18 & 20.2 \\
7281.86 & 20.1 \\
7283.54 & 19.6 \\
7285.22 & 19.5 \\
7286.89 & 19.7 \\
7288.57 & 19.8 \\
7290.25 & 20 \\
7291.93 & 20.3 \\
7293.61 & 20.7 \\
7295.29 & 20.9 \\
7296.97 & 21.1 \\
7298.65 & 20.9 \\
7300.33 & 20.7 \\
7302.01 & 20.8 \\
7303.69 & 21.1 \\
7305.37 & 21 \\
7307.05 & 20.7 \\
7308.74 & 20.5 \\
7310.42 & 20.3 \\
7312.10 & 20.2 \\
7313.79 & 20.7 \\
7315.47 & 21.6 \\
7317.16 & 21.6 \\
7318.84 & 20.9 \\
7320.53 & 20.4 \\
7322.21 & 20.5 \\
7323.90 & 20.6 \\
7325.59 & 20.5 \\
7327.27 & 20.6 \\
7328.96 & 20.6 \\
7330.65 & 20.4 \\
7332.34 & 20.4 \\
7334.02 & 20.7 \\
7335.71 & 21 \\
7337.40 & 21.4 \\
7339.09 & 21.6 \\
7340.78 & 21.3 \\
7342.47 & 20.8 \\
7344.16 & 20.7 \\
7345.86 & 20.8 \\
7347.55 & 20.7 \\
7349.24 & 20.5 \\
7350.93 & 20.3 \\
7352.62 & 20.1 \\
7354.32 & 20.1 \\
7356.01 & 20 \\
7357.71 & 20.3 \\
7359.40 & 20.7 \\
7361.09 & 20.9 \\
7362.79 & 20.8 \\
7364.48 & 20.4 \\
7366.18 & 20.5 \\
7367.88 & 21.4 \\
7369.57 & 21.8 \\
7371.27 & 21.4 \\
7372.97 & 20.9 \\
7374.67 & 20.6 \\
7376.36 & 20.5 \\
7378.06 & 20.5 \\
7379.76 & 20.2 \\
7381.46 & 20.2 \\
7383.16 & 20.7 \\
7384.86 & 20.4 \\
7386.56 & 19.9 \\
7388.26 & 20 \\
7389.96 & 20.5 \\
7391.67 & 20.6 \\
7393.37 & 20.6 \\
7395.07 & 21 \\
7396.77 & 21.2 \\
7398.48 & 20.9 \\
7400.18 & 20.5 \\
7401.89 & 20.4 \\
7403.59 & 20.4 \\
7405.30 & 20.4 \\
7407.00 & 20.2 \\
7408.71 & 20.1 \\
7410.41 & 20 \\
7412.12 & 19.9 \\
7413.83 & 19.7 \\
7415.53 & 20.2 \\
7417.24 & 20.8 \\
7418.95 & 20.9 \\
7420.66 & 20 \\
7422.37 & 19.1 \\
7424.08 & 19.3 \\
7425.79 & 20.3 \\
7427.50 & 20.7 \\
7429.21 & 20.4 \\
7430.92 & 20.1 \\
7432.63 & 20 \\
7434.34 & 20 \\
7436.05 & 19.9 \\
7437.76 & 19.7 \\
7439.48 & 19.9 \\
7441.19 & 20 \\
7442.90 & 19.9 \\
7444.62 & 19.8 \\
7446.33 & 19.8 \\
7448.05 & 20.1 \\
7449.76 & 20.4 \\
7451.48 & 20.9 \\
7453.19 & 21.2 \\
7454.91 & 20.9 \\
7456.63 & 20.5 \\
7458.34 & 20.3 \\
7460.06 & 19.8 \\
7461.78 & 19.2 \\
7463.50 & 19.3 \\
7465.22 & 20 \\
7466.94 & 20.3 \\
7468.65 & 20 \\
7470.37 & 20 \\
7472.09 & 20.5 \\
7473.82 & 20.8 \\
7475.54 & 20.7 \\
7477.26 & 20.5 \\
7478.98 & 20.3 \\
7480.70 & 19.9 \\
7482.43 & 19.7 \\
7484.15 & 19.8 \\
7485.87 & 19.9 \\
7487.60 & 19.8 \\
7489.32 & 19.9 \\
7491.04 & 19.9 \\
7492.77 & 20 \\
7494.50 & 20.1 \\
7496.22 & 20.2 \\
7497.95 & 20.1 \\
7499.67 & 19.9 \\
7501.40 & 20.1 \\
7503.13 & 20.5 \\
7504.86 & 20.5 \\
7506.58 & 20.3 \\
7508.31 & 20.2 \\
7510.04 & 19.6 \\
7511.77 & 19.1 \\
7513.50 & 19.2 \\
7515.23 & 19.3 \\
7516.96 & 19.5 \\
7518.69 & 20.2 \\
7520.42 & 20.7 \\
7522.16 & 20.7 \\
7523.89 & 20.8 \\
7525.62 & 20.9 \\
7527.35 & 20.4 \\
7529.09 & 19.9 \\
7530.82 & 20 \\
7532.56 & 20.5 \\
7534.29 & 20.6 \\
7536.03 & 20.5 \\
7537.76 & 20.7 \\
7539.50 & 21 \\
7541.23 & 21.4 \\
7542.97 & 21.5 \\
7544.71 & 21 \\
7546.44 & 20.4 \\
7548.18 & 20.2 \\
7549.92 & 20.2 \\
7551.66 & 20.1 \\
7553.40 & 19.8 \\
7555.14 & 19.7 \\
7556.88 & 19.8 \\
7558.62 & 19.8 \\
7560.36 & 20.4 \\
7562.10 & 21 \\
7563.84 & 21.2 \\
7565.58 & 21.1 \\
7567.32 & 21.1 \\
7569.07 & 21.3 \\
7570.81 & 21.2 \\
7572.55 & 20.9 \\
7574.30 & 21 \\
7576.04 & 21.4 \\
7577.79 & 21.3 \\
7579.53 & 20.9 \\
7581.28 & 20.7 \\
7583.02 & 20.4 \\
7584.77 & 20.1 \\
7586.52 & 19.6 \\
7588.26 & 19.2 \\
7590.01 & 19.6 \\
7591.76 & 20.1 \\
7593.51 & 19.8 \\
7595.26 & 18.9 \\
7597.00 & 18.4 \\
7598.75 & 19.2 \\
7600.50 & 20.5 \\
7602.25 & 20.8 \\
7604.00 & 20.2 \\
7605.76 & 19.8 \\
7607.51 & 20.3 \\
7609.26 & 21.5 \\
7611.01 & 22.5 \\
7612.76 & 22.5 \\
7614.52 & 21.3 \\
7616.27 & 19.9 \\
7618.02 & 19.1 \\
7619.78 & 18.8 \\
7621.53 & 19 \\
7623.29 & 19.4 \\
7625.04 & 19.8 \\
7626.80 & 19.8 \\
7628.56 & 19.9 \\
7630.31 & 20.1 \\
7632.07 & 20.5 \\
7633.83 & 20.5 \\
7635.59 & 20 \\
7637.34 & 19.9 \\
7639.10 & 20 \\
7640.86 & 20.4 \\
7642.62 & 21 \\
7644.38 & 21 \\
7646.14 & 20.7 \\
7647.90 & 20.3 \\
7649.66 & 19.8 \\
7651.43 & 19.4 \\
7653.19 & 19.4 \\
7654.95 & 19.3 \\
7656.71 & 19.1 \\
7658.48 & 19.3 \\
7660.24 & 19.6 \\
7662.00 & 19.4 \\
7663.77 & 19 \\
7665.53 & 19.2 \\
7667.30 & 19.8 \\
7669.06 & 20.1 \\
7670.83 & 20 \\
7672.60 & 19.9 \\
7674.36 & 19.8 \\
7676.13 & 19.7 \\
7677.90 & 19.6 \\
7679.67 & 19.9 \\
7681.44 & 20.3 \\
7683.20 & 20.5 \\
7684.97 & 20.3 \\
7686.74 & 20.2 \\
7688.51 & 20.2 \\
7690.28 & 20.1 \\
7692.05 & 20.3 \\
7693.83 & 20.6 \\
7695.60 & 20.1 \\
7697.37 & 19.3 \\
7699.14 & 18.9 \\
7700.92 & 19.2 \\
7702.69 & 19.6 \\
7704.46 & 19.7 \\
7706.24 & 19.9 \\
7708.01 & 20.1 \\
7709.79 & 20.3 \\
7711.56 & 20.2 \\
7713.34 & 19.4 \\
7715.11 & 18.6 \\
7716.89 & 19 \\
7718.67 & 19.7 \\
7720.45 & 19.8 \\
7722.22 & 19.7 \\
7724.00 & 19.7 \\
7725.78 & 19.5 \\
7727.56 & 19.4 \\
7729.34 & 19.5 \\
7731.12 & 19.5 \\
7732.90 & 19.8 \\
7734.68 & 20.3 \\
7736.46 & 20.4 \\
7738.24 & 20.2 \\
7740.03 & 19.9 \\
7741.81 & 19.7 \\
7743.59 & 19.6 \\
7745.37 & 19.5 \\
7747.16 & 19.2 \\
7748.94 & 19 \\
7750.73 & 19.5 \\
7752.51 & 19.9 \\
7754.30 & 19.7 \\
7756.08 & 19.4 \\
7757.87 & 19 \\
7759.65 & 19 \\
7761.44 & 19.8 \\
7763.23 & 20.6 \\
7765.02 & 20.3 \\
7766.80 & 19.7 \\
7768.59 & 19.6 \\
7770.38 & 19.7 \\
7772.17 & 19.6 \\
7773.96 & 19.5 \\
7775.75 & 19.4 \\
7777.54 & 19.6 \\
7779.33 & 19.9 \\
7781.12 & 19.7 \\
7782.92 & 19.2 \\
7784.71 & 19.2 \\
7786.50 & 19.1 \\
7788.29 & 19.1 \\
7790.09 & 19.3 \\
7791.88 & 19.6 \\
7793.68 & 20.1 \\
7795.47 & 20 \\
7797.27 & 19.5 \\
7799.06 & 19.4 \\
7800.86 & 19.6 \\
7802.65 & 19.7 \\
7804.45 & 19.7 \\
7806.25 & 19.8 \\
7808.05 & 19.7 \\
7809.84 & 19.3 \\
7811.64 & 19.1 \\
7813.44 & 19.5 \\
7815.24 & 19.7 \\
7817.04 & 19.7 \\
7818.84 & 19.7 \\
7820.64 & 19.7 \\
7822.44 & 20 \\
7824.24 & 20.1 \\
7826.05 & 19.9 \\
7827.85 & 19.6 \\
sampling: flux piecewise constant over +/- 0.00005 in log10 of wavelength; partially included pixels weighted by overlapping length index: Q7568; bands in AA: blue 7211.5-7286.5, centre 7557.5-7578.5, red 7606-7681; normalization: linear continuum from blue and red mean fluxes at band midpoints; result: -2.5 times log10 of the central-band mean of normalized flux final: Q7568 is -0.04 mag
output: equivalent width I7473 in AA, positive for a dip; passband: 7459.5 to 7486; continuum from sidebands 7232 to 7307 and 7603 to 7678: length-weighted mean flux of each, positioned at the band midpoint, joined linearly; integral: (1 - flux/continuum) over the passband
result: 0.4 AA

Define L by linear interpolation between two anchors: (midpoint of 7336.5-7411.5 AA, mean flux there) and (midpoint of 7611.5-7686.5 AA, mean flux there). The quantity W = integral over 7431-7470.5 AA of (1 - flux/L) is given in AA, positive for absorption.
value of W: 0.7 AA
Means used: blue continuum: 20.6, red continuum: 20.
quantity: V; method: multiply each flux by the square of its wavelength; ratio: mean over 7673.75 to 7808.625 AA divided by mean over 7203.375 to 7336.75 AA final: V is 1.07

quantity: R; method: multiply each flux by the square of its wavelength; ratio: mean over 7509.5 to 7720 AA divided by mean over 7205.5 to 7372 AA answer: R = 1.06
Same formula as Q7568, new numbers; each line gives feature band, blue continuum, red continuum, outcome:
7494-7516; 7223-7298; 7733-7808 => 0.02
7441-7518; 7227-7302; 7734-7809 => 0.01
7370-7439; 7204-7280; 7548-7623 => 0.02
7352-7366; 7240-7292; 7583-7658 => 0.00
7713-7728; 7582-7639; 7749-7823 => 0.02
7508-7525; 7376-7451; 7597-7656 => 0.01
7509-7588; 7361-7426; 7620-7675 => -0.02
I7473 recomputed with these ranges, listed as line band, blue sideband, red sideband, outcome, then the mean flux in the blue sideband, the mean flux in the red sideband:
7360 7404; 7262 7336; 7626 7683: -0.4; 20.7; 19.9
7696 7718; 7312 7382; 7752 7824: 0.3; 20.7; 19.6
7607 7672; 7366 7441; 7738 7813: -0.6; 20.4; 19.6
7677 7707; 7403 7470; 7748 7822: -0.3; 20.1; 19.6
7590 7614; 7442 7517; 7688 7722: -0.5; 20.1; 19.7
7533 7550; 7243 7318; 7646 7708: -0.6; 20.7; 19.8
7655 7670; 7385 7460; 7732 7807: 0.3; 20.3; 19.6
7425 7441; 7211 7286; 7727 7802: 0.2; 20.8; 19.6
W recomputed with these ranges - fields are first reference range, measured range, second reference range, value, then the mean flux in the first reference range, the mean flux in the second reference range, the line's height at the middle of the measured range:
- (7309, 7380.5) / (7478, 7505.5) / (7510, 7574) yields 0.6 AA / 20.7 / 20.4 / 20.5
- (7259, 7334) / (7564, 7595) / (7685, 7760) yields -0.8 AA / 20.7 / 19.7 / 20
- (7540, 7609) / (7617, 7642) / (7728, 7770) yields 0.4 AA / 20.4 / 19.7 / 20.2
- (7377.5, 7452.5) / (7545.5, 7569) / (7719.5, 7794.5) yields -0.5 AA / 20.2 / 19.6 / 20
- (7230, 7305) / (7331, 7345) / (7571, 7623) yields -0.2 AA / 20.8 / 20.3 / 20.7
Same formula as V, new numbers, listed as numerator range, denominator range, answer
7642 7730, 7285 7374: 1.05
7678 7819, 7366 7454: 1.06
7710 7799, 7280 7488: 1.06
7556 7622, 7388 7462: 1.05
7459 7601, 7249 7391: 1.04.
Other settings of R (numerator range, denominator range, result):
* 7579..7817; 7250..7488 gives 1.06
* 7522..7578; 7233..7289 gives 1.07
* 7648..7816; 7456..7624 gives 1.02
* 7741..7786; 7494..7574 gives 1.02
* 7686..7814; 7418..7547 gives 1.04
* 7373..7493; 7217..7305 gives 1.02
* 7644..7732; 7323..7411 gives 1.04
